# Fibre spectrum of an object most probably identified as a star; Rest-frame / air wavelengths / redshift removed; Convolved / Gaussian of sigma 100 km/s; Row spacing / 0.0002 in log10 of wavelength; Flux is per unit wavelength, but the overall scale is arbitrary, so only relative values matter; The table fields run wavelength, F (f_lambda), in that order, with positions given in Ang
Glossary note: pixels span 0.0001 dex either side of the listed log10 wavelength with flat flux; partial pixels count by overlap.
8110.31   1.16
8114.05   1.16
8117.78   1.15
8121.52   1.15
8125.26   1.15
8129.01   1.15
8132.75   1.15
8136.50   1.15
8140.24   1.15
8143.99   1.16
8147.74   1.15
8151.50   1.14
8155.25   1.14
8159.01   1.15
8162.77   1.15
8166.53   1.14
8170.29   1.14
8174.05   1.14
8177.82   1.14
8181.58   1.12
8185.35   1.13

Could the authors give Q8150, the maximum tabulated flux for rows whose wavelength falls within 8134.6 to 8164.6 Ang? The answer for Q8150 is 1.16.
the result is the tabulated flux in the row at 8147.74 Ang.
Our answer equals 1.15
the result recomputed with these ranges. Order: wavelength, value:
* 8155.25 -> 1.14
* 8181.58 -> 1.12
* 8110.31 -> 1.16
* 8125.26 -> 1.15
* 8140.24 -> 1.15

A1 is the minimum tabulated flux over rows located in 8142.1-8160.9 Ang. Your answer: 1.14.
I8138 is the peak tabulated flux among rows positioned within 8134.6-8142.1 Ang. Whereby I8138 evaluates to 1.15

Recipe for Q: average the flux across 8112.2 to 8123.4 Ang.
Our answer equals 1.15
